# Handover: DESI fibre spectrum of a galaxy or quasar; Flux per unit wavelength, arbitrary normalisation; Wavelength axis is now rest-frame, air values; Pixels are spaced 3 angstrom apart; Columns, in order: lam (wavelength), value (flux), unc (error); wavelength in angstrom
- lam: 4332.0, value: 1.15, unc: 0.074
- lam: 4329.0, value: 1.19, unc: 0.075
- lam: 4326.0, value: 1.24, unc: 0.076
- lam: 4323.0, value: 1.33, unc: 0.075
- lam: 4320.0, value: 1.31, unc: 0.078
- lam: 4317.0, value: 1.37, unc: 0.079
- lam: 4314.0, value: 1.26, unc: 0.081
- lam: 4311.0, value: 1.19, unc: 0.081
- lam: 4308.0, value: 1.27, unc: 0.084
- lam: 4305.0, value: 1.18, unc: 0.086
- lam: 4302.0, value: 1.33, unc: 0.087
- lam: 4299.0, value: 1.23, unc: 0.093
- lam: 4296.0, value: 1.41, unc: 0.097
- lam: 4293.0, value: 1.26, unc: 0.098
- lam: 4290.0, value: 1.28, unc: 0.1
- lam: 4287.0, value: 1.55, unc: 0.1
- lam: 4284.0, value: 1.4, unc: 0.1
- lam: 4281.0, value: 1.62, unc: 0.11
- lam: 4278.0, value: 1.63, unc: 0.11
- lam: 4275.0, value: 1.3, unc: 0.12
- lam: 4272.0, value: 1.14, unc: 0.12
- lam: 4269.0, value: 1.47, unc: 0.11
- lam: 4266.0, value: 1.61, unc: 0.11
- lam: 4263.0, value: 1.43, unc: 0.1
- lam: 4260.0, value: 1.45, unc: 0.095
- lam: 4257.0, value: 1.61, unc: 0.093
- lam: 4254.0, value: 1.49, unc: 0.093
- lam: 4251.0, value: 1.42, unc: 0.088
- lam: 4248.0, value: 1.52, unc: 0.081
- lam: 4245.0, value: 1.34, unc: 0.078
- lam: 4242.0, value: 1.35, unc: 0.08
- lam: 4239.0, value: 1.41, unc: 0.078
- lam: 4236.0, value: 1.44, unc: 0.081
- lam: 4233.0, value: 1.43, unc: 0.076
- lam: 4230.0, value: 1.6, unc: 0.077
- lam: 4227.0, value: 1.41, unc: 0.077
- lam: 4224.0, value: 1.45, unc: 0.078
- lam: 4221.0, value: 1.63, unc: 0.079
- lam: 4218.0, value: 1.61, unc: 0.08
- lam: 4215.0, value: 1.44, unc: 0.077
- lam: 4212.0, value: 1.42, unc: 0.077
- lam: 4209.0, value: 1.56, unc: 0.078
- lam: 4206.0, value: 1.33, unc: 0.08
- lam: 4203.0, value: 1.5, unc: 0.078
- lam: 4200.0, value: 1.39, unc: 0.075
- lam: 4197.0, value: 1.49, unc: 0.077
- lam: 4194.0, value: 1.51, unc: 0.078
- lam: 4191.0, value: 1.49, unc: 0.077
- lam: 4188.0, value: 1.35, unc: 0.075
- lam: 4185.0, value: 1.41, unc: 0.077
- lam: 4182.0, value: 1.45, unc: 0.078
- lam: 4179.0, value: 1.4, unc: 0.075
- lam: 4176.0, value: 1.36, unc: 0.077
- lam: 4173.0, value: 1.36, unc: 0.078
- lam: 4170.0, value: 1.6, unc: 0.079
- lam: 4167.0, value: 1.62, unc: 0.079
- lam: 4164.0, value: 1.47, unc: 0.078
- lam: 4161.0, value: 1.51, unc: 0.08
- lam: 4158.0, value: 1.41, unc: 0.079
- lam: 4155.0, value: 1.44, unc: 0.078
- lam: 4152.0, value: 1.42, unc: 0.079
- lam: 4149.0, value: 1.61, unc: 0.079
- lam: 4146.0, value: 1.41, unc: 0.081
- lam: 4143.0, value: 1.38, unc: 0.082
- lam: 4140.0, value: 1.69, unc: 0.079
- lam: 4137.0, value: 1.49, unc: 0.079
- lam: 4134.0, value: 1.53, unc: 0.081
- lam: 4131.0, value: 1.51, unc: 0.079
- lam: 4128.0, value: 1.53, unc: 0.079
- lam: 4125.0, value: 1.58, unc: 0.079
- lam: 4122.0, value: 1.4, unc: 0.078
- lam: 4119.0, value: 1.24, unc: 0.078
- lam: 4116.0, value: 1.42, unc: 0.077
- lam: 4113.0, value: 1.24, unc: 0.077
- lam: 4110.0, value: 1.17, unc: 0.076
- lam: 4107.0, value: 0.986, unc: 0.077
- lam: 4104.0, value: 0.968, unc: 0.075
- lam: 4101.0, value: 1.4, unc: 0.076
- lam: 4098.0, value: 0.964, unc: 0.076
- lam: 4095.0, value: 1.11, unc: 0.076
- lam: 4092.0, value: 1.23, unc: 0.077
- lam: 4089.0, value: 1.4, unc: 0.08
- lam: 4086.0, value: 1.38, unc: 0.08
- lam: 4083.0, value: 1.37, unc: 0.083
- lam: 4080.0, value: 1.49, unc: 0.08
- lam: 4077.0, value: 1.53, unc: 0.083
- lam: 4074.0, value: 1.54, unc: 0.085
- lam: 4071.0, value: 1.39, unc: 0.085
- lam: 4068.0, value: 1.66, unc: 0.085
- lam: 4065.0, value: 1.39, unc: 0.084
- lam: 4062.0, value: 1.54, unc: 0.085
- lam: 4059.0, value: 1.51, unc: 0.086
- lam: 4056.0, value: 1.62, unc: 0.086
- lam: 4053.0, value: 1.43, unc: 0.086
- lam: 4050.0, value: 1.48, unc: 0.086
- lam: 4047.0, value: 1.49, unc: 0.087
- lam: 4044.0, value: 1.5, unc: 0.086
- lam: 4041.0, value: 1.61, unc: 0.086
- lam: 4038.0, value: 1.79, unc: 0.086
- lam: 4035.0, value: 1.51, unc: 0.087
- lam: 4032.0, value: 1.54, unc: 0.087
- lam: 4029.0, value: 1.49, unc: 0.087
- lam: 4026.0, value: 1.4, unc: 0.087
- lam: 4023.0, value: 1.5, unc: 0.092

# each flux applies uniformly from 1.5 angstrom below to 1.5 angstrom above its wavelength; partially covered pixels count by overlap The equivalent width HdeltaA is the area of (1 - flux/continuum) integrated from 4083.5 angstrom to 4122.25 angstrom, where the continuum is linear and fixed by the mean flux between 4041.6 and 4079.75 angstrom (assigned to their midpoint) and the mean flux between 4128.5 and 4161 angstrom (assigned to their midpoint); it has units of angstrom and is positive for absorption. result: 7.2 angstrom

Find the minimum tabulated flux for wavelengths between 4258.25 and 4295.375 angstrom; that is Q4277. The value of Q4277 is 1.14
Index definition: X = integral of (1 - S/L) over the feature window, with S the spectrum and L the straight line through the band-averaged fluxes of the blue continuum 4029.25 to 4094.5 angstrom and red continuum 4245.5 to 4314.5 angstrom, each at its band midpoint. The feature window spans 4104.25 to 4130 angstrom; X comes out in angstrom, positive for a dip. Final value 2.8 angstrom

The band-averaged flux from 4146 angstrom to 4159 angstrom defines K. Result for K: 1.47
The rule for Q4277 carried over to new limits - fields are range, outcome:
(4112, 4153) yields 1.24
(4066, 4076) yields 1.39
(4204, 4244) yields 1.33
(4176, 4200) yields 1.35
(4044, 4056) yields 1.43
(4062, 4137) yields 0.964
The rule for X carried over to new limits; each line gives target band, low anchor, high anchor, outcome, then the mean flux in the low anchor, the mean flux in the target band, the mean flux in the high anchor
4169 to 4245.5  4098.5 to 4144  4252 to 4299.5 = -2.76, 1.36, 1.45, 1.43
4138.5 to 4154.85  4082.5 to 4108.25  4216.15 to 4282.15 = -2.66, 1.2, 1.5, 1.47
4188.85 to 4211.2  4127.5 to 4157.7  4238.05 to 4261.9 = 0.14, 1.5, 1.46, 1.45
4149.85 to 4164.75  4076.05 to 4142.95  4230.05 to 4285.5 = -0.82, 1.35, 1.46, 1.45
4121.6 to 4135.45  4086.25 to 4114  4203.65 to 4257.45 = -3.17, 1.17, 1.52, 1.47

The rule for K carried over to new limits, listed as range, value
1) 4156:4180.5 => 1.47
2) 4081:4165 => 1.37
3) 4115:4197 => 1.47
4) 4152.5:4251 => 1.46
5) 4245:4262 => 1.48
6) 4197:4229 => 1.48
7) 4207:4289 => 1.47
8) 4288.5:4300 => 1.3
